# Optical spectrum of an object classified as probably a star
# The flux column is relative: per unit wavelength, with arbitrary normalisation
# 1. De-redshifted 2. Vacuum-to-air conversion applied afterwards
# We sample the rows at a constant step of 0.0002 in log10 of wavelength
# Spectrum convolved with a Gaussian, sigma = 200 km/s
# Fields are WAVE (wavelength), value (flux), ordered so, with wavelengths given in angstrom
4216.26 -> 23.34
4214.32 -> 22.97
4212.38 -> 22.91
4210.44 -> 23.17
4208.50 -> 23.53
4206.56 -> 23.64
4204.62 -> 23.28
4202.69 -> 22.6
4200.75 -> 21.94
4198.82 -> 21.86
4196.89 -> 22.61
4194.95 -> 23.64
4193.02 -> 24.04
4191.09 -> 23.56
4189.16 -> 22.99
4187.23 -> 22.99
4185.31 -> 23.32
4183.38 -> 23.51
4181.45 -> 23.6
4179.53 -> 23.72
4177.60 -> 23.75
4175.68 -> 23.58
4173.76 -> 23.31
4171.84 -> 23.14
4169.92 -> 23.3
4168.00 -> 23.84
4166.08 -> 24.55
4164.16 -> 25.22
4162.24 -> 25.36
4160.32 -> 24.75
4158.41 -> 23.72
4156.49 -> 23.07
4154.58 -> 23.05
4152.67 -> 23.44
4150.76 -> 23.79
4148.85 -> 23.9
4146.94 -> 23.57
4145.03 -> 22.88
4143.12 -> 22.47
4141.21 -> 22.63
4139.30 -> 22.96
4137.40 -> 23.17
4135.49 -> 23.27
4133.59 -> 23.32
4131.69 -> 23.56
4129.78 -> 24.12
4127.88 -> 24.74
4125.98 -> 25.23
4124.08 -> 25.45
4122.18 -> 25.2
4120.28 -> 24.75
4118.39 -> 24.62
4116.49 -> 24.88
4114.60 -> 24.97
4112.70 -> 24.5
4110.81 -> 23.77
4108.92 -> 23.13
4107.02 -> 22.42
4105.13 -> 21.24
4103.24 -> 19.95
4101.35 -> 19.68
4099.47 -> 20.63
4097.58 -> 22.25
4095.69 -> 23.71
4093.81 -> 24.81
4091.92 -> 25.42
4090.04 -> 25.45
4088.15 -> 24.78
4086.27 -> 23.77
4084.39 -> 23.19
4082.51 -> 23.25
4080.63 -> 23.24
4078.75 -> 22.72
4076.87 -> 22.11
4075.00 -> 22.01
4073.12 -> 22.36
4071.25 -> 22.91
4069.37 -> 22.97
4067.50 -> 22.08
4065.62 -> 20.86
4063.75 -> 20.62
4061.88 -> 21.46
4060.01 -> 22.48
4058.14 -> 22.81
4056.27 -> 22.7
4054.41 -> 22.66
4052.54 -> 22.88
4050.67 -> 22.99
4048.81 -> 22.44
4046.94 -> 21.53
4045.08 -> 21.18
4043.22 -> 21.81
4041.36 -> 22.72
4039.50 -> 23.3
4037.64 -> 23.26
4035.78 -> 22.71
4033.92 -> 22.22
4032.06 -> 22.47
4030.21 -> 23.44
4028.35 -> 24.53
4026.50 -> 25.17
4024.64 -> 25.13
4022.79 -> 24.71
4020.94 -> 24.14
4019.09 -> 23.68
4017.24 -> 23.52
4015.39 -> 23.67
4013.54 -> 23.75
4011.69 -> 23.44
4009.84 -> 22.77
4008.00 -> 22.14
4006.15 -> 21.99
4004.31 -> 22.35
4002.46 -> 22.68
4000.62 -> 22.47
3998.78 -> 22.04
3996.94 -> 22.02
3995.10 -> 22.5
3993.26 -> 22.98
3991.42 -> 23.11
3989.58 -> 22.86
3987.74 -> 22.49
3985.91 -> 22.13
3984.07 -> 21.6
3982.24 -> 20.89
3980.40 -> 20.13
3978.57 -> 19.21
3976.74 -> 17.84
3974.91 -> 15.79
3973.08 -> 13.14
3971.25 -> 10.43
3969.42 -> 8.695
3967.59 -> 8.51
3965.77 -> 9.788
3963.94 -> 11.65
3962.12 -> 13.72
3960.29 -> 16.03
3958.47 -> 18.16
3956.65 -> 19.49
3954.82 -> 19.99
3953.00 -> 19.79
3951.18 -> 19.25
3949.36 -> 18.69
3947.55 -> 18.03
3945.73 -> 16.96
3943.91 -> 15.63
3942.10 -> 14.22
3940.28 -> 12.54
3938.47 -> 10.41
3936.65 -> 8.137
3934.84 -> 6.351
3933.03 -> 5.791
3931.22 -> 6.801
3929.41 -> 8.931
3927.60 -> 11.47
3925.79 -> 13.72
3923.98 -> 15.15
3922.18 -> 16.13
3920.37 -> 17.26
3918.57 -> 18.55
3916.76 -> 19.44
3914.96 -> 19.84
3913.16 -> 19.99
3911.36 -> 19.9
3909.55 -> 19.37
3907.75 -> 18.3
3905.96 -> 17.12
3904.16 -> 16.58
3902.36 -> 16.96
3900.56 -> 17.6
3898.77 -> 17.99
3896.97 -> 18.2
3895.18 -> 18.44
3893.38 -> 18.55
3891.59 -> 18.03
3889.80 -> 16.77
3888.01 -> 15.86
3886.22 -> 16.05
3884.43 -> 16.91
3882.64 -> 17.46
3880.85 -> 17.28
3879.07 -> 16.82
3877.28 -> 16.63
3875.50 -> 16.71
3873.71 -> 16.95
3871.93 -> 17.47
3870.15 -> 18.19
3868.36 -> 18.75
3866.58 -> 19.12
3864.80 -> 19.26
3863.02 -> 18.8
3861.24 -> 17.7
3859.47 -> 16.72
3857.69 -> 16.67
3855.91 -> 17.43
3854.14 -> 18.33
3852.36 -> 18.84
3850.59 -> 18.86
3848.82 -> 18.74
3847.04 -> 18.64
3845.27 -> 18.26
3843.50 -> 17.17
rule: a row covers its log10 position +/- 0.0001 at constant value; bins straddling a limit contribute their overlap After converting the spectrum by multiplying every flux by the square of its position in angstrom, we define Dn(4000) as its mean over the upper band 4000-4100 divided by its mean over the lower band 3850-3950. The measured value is 1.52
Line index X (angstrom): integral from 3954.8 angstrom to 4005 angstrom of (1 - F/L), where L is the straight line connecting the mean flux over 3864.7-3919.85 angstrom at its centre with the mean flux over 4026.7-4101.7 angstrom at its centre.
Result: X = 5.3 angstrom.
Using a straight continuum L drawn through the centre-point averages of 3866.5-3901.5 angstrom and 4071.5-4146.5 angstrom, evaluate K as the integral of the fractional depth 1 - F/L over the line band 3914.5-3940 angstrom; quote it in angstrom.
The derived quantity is 8.2 angstrom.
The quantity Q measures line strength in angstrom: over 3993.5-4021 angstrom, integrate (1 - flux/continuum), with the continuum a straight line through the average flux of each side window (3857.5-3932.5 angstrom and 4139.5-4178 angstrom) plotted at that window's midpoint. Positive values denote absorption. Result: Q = -4.2 angstrom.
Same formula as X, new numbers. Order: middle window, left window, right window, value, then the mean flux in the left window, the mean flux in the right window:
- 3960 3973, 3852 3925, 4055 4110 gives 5.6 angstrom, 17.7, 22.6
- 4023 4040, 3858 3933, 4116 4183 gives -2.5 angstrom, 16.9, 23.9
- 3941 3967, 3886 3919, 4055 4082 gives 4.0 angstrom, 18.1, 22.3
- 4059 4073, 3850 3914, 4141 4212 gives -0.4 angstrom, 17.8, 23.4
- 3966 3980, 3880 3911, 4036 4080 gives 4.5 angstrom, 17.5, 22.3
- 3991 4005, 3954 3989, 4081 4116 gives -3.7 angstrom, 16.4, 23.2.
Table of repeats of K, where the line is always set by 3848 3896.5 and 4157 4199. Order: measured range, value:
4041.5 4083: -1.7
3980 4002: -2.4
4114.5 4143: -1.8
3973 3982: 0.9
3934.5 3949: 4.4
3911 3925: 0.3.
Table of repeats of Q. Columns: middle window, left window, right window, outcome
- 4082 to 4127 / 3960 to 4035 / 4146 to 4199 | -2.56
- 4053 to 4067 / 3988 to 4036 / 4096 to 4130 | 0.79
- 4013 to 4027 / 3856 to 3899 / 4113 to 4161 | -2.11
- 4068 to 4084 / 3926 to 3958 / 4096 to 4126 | -1.07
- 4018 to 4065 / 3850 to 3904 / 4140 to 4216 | -4.83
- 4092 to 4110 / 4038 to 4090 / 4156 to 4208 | 0.56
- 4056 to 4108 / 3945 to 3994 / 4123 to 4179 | -2.96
